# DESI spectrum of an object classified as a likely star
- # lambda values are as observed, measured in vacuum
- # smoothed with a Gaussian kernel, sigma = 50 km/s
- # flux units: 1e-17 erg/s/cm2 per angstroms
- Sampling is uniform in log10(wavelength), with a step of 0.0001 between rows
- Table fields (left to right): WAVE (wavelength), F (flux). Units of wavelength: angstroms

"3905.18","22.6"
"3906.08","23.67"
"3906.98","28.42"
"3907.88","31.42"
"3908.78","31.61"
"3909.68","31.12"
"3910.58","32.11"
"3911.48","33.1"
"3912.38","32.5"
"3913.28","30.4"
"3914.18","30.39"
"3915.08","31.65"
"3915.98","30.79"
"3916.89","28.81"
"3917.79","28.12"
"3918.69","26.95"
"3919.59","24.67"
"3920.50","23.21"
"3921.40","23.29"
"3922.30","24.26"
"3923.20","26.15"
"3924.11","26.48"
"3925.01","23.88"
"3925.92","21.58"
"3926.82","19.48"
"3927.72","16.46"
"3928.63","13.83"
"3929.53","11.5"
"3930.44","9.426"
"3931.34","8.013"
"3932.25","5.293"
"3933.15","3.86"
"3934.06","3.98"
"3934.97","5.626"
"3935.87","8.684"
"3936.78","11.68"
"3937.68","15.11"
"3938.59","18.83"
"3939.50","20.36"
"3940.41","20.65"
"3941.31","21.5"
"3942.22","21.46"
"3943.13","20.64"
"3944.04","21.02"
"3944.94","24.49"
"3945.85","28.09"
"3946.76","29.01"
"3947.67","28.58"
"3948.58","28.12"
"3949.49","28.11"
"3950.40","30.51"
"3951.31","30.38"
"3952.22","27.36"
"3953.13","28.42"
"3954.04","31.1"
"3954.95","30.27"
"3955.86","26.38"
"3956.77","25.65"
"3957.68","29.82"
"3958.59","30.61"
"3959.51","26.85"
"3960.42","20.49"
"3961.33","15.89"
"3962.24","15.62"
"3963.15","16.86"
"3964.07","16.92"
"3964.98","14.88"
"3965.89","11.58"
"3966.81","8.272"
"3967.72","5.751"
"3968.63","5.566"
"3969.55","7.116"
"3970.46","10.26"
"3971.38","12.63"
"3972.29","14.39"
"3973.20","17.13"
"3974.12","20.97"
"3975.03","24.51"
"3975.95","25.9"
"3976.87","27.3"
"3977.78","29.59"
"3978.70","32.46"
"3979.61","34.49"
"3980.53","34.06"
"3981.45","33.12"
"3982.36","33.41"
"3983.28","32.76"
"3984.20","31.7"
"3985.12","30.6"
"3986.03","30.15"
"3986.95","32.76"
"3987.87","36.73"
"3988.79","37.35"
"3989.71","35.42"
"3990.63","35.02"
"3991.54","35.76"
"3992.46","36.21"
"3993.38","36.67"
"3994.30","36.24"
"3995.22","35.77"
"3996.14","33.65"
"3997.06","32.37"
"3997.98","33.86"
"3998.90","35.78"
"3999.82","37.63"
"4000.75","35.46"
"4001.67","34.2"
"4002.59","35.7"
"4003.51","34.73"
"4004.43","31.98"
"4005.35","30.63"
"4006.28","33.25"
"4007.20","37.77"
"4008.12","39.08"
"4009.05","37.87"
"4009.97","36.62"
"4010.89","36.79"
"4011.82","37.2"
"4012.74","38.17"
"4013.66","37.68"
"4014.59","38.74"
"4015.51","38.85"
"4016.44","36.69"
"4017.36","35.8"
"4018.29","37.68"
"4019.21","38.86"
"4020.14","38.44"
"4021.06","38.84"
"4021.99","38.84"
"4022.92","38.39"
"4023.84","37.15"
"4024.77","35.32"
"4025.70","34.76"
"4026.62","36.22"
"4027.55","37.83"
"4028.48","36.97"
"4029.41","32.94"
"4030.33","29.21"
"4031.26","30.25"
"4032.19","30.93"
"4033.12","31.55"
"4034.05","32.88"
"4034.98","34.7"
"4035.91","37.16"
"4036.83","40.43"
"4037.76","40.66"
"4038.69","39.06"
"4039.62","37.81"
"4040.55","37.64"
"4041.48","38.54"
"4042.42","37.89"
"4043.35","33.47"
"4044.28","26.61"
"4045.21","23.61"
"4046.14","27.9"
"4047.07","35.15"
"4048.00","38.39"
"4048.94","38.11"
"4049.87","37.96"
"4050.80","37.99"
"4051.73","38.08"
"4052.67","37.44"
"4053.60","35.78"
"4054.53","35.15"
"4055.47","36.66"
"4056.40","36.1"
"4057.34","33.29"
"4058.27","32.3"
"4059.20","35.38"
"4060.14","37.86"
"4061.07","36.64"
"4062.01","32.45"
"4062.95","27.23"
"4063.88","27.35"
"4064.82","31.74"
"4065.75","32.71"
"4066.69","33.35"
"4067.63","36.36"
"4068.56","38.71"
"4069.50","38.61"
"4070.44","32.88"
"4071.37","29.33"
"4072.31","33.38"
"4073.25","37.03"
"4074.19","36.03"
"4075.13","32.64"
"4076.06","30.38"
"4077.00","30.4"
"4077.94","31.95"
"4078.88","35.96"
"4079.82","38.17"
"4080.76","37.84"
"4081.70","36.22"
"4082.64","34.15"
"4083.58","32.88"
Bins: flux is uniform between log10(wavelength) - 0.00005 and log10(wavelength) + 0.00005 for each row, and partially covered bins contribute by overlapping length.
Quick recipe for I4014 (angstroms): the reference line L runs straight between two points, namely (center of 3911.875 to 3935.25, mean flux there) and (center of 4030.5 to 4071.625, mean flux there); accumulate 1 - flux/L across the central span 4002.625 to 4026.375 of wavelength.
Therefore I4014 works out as -4.8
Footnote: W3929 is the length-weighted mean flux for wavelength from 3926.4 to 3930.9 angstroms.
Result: 14.1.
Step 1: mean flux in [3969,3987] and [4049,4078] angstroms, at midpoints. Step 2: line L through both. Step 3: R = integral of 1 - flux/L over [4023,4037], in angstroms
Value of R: -1.6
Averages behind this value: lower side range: 25.5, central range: 34.6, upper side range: 34.4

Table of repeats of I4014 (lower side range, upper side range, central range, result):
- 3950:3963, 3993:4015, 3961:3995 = 6.8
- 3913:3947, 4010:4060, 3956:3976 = 6.4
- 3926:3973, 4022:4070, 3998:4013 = -4.1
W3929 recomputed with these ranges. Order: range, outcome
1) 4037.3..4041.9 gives 38.7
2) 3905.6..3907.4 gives 25.9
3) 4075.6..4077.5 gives 30.4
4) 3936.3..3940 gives 16.5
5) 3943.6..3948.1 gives 26.3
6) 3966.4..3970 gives 6.66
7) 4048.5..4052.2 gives 38.1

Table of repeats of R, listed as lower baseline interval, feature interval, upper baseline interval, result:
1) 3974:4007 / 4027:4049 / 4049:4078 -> -0.36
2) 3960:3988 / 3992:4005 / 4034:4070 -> -4.47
